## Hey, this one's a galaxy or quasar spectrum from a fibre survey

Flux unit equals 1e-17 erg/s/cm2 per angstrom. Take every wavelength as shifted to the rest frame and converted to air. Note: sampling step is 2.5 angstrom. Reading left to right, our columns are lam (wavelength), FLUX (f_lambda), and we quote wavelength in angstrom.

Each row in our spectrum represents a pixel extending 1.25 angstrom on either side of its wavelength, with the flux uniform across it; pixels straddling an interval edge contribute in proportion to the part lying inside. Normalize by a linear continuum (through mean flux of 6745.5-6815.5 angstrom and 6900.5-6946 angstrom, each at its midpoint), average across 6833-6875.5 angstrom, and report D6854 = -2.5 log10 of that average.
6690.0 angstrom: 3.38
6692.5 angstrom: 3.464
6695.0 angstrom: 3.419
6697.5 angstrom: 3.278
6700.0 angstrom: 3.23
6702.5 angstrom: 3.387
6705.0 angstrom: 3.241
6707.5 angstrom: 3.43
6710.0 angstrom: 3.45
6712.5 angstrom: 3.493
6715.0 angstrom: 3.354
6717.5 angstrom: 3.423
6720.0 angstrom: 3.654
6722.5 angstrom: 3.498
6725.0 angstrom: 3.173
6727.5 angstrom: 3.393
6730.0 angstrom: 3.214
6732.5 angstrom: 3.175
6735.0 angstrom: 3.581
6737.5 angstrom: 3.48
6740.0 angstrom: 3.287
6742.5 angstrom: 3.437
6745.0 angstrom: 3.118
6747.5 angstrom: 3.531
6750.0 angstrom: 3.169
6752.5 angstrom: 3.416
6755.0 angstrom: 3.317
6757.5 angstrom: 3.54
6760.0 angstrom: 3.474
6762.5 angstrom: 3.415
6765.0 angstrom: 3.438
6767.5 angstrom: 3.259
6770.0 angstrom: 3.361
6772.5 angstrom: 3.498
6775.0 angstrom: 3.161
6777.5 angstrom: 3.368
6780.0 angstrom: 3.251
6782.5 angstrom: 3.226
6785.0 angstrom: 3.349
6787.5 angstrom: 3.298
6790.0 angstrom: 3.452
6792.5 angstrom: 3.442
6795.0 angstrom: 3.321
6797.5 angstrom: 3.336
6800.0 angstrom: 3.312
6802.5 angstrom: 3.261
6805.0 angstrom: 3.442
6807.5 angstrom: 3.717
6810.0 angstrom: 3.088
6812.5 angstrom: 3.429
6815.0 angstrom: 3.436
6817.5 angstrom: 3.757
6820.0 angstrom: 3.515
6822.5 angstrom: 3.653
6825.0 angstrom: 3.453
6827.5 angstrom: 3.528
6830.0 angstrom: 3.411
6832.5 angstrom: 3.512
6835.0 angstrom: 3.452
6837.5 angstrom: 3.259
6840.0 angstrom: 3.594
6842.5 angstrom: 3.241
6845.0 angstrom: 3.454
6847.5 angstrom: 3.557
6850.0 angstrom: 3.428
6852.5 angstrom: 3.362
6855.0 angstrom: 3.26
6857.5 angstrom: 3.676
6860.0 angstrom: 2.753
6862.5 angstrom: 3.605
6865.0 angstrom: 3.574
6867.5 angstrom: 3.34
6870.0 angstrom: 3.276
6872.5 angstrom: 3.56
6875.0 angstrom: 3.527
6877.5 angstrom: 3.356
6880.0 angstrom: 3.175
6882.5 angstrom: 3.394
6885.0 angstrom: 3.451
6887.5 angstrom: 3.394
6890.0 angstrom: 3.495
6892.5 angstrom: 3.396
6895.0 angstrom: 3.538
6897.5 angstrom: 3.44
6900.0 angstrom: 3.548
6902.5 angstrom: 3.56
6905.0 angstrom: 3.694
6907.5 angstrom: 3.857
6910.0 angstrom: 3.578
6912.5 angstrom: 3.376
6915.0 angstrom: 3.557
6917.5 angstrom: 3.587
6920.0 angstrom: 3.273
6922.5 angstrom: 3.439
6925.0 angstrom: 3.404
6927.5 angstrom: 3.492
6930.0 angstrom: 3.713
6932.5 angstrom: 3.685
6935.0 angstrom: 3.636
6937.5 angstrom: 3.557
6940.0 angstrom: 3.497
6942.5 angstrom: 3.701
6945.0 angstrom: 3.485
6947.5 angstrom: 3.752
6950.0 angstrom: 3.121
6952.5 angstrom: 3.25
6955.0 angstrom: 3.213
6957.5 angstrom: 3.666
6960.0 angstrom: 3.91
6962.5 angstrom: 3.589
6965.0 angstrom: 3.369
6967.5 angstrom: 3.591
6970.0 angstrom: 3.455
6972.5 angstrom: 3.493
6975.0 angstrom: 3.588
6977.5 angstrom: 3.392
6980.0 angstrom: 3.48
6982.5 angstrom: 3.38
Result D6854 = 0.02 mag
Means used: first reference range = 3.36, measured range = 3.41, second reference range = 3.56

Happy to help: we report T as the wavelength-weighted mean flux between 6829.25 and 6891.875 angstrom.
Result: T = 3.4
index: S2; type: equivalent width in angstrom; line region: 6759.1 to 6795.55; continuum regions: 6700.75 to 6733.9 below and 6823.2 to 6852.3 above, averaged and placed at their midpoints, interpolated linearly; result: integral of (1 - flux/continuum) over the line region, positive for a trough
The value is 0.6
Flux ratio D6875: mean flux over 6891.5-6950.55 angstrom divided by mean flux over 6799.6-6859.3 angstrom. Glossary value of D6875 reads 1.0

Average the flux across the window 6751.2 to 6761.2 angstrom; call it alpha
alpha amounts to 3.44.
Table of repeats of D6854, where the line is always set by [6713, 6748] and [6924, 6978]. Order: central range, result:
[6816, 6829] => -0.04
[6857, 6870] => 0.03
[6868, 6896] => 0.02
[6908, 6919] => -0.01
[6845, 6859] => 0.01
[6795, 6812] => 0.02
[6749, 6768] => 0.00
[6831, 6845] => 0.01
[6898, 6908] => -0.04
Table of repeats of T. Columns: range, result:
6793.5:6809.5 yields 3.38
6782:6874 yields 3.42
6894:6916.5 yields 3.57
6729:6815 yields 3.36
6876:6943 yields 3.51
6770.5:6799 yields 3.34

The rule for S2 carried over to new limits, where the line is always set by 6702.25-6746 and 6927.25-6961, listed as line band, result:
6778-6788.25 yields 0.41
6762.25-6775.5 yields 0.20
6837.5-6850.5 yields 0.12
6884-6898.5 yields 0.22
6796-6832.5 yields -0.06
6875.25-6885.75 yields 0.43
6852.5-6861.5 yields 0.57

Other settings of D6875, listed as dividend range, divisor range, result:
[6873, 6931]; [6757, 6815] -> 1.04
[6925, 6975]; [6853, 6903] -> 1.04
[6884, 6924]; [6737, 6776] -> 1.04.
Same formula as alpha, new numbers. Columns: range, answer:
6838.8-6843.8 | 3.42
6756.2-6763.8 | 3.48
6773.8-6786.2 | 3.27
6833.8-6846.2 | 3.4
